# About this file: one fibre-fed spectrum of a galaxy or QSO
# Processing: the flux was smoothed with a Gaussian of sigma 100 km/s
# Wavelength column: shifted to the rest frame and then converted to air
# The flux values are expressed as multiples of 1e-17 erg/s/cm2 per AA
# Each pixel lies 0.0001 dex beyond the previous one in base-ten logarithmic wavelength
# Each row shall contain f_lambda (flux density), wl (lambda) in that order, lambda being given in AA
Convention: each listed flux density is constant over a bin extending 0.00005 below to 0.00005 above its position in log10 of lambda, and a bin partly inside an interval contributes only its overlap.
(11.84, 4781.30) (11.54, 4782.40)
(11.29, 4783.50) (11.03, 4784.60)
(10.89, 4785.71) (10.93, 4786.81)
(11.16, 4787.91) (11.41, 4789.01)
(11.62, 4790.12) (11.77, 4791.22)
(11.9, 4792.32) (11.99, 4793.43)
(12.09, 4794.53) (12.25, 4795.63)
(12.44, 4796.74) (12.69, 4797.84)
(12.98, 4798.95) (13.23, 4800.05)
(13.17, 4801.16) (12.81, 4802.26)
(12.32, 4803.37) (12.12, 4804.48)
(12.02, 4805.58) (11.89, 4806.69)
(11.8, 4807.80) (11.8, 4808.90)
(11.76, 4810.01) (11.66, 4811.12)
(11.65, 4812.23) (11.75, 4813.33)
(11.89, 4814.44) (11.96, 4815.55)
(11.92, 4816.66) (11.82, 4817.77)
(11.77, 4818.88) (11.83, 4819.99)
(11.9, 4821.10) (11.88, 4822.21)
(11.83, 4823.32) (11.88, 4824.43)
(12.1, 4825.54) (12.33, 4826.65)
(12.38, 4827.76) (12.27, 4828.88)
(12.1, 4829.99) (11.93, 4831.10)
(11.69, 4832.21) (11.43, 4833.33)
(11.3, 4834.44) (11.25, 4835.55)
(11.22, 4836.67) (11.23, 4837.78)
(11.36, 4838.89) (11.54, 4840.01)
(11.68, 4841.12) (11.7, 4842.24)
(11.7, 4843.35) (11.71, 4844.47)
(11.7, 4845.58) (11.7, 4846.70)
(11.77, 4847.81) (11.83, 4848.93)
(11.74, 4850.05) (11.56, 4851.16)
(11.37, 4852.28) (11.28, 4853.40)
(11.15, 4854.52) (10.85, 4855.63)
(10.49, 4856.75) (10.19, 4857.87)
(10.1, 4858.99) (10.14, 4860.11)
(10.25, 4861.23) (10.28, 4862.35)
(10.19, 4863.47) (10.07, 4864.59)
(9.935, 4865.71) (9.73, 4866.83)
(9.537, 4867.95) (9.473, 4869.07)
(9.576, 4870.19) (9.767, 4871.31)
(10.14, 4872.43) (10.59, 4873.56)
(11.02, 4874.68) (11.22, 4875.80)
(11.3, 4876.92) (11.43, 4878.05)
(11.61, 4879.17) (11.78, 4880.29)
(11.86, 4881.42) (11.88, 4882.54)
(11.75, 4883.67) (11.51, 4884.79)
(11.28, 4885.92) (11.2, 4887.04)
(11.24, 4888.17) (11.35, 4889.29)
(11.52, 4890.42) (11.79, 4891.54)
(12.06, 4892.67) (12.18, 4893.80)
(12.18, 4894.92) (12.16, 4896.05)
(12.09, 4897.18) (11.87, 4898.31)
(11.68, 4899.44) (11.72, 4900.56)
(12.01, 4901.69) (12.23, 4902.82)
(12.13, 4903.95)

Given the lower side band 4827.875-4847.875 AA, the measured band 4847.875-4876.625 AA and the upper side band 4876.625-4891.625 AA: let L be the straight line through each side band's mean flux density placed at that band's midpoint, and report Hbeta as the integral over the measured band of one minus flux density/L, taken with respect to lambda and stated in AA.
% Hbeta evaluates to 2.6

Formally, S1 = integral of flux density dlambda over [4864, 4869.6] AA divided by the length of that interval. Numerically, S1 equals 9.76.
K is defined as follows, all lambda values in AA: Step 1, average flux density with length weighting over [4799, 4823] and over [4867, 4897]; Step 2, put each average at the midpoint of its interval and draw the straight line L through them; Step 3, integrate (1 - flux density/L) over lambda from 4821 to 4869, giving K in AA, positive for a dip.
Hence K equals 1.7 AA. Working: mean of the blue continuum 12.1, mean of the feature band 11.2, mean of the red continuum 11.2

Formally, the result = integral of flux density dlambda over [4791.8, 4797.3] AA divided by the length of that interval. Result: 12.1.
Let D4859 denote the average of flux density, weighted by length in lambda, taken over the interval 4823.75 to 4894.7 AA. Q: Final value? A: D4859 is 11.2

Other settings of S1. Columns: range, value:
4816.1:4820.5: 11.8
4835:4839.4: 11.3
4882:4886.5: 11.6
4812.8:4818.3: 11.9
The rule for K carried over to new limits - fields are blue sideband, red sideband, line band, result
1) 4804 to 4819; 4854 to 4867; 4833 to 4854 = -1.4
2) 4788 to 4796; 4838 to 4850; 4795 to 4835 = -1.1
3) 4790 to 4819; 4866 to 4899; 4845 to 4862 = 0.7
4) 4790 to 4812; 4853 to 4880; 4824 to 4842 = -0.6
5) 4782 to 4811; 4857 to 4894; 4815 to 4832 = -0.6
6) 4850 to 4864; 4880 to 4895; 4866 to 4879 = 1.0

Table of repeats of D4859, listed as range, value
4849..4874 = 10.4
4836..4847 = 11.5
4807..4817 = 11.8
